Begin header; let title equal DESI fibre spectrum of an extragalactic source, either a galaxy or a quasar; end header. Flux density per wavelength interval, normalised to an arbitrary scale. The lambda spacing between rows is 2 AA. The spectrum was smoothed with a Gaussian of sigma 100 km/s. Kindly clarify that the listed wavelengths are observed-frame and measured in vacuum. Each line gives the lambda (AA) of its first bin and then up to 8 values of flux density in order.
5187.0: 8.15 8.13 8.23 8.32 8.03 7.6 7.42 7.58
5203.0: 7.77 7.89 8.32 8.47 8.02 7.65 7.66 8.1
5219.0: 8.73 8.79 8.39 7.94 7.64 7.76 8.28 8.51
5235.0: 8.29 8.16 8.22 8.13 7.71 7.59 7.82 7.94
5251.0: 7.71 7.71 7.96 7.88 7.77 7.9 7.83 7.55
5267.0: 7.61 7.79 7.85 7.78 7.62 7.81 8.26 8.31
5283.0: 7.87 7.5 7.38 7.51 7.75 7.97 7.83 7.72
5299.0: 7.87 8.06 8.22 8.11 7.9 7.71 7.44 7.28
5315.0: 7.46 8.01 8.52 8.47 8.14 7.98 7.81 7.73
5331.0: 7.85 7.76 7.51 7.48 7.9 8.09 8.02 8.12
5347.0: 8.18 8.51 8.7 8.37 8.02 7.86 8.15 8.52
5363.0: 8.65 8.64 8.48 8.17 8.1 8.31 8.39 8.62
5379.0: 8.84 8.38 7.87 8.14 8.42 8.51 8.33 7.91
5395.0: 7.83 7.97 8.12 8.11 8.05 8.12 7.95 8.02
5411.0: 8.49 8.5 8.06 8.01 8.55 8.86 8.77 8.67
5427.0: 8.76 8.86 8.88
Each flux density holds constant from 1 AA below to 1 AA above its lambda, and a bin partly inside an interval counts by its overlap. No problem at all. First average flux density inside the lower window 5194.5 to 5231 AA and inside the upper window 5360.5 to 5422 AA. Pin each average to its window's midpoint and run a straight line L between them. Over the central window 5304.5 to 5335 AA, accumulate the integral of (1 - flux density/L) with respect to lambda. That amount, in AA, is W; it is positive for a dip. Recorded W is 1.1 AA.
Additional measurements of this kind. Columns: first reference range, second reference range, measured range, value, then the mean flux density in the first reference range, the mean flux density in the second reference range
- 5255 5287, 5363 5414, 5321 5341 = 0.5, 7.81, 8.26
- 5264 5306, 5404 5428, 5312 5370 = -0.1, 7.83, 8.4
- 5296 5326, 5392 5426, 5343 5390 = -1.4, 7.93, 8.23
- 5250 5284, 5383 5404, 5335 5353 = -0.2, 7.84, 8.13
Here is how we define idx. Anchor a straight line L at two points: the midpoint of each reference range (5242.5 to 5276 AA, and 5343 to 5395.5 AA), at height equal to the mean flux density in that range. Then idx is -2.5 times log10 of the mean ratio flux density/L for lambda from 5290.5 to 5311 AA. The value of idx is 0.01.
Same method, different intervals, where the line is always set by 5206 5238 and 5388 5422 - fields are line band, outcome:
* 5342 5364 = -0.012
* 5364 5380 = -0.033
